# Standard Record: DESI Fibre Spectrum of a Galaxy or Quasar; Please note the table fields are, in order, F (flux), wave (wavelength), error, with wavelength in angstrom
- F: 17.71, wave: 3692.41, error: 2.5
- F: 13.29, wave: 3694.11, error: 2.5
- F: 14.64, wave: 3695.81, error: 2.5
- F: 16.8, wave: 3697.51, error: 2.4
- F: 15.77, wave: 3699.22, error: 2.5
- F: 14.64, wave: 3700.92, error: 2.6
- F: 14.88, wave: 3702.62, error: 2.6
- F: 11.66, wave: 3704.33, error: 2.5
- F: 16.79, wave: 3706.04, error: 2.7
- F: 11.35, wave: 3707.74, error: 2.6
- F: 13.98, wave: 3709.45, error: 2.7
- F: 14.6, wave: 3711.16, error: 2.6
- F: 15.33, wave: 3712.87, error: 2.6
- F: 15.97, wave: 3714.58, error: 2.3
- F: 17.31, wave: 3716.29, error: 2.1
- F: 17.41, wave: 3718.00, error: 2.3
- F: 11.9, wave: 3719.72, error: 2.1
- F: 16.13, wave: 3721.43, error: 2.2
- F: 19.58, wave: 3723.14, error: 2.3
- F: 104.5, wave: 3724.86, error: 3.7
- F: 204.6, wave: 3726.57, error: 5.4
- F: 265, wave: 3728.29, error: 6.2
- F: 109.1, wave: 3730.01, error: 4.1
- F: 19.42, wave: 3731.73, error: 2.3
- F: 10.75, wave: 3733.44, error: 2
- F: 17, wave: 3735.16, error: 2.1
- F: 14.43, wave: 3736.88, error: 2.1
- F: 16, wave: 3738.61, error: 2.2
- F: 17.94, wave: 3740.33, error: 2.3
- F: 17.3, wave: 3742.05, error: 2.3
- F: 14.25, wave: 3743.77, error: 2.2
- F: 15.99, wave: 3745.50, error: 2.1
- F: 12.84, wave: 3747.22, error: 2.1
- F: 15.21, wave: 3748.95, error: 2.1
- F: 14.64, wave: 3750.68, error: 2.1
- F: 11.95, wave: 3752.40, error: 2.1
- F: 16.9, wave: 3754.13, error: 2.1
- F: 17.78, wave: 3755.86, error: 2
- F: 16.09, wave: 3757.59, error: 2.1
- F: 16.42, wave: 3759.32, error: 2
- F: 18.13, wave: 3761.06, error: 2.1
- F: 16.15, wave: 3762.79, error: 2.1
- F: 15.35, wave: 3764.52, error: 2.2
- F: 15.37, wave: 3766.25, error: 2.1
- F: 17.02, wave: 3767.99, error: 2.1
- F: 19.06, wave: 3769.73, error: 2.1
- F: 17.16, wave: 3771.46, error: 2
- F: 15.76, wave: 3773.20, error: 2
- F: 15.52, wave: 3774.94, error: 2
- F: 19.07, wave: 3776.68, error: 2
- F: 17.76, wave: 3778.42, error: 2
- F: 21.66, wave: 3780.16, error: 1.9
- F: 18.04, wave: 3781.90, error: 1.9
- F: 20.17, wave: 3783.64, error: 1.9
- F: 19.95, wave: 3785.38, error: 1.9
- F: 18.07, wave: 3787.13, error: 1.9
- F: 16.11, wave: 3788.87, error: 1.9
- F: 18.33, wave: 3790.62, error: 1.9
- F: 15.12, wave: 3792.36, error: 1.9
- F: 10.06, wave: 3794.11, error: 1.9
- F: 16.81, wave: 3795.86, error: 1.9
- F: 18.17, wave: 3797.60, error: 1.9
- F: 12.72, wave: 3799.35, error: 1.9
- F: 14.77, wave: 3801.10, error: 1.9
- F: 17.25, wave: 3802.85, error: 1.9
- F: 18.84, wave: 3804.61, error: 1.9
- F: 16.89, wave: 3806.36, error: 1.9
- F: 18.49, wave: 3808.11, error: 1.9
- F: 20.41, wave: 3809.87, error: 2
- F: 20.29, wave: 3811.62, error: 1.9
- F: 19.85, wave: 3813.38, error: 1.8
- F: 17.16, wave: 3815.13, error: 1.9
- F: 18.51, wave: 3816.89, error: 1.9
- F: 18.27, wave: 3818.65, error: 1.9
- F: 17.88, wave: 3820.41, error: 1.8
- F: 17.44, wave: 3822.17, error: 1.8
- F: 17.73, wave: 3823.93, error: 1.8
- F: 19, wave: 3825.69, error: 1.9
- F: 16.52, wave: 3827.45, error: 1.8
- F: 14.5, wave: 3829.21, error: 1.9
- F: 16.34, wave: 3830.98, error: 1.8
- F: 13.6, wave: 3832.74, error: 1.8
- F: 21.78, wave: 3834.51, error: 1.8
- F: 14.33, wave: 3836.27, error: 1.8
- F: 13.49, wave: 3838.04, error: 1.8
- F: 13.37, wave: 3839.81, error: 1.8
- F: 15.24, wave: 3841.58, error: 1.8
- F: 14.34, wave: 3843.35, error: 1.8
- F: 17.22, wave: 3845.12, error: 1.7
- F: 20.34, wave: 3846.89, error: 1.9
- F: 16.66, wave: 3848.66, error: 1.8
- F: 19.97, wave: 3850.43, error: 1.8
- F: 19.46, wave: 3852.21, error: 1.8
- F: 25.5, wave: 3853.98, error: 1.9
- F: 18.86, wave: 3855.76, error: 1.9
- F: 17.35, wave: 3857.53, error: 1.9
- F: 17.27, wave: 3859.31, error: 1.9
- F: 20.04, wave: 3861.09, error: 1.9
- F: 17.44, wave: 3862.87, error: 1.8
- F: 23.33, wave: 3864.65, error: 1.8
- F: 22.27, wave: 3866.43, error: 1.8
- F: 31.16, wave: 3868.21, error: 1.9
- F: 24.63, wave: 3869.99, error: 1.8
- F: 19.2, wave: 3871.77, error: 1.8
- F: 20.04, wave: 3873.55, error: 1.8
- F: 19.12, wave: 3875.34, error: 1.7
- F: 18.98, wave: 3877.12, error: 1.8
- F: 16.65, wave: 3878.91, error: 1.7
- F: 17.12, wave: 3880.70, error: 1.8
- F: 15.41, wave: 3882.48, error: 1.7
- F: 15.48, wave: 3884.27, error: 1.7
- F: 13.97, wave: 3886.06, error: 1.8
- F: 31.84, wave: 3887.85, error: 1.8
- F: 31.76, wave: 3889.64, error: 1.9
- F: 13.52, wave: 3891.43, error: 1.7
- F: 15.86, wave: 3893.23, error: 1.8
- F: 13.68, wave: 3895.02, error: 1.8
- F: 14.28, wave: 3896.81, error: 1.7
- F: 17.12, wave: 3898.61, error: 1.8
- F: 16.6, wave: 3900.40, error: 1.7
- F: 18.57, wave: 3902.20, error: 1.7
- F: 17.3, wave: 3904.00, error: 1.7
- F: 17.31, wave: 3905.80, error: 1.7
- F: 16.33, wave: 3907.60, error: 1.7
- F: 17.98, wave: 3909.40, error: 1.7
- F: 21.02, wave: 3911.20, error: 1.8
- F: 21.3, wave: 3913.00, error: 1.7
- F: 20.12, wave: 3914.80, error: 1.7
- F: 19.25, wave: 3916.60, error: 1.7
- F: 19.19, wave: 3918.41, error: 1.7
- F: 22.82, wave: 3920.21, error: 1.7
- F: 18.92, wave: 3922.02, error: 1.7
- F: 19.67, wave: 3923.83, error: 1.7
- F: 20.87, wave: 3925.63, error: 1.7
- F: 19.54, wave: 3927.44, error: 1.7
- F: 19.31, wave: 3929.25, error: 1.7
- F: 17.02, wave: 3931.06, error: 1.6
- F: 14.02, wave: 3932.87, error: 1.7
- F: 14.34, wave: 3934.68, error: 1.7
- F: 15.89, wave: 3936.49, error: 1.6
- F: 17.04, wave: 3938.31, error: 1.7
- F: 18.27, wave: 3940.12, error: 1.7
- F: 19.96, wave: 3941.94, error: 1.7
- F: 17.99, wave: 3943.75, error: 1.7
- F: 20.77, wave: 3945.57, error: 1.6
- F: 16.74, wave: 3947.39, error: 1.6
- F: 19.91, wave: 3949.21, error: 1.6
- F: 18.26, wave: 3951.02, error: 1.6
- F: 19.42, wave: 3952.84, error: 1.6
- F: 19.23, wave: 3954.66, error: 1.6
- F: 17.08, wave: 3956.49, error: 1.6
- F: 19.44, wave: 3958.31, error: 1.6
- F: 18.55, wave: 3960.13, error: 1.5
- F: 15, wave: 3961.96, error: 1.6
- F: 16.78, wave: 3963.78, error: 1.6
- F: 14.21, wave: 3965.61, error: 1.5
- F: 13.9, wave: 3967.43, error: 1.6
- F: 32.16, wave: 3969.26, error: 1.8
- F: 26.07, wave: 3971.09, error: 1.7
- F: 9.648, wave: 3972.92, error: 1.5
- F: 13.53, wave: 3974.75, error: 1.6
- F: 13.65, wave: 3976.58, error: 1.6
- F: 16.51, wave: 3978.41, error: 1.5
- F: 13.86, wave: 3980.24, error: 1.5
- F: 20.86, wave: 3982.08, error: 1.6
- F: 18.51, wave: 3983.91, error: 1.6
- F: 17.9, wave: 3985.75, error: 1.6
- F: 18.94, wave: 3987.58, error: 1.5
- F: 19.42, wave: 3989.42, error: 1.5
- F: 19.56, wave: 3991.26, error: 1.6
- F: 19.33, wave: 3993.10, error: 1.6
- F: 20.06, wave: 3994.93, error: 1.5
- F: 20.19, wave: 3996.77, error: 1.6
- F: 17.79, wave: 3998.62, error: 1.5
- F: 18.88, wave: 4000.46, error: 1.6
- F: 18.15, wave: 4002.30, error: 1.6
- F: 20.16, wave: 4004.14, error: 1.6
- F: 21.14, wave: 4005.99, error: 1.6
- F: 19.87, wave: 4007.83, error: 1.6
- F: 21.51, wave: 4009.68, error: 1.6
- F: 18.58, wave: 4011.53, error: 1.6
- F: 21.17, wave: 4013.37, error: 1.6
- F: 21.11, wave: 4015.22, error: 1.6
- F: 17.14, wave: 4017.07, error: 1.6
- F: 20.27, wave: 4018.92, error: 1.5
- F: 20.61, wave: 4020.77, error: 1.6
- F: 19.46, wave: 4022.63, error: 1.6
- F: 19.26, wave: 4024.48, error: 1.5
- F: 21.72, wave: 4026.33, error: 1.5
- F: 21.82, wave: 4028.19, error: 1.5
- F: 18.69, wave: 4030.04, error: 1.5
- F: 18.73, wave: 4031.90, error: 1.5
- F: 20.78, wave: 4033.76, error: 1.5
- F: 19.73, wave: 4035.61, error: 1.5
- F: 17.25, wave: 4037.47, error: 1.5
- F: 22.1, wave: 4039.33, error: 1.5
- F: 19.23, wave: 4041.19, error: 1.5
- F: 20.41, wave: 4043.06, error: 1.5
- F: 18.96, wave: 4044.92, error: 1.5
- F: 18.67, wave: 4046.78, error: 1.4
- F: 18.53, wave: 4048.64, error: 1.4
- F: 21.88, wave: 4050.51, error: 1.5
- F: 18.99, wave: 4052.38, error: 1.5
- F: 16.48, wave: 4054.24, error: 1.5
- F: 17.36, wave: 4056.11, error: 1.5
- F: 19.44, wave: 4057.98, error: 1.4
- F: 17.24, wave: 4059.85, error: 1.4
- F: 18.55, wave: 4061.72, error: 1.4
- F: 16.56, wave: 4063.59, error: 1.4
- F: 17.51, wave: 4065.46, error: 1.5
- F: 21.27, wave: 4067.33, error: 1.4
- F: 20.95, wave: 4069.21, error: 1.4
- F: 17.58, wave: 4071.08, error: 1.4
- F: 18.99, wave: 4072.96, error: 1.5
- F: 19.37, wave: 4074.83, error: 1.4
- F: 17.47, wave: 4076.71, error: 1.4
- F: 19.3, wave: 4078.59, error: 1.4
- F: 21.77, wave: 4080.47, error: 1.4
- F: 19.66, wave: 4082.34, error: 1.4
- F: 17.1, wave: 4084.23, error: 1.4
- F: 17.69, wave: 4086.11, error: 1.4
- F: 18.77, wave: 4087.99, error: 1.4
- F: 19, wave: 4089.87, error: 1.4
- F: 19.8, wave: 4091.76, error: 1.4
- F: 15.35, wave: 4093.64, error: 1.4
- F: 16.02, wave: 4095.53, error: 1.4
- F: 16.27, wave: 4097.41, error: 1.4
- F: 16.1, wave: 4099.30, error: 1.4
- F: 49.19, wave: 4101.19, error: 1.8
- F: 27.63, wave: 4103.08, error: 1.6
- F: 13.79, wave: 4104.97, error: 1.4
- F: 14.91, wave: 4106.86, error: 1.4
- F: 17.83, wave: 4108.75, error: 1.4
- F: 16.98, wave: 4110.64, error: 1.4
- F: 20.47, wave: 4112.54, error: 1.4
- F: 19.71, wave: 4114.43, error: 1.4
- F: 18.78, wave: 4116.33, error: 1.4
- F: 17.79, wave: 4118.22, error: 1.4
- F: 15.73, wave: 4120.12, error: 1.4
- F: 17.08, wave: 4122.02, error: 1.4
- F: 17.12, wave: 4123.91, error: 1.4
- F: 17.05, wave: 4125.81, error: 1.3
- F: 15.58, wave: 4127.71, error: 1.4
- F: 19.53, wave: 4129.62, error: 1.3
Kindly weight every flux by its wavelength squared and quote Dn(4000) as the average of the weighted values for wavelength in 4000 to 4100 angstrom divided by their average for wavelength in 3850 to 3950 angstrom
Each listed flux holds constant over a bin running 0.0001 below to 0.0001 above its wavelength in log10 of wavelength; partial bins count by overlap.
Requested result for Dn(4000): 1.08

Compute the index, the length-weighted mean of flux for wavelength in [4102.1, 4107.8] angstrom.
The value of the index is 19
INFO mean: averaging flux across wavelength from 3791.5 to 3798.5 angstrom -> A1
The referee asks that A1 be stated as 15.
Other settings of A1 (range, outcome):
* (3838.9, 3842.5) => 14.3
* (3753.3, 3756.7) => 17.3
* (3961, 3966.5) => 15.3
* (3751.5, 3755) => 14.5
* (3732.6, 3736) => 13.9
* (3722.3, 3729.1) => 148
